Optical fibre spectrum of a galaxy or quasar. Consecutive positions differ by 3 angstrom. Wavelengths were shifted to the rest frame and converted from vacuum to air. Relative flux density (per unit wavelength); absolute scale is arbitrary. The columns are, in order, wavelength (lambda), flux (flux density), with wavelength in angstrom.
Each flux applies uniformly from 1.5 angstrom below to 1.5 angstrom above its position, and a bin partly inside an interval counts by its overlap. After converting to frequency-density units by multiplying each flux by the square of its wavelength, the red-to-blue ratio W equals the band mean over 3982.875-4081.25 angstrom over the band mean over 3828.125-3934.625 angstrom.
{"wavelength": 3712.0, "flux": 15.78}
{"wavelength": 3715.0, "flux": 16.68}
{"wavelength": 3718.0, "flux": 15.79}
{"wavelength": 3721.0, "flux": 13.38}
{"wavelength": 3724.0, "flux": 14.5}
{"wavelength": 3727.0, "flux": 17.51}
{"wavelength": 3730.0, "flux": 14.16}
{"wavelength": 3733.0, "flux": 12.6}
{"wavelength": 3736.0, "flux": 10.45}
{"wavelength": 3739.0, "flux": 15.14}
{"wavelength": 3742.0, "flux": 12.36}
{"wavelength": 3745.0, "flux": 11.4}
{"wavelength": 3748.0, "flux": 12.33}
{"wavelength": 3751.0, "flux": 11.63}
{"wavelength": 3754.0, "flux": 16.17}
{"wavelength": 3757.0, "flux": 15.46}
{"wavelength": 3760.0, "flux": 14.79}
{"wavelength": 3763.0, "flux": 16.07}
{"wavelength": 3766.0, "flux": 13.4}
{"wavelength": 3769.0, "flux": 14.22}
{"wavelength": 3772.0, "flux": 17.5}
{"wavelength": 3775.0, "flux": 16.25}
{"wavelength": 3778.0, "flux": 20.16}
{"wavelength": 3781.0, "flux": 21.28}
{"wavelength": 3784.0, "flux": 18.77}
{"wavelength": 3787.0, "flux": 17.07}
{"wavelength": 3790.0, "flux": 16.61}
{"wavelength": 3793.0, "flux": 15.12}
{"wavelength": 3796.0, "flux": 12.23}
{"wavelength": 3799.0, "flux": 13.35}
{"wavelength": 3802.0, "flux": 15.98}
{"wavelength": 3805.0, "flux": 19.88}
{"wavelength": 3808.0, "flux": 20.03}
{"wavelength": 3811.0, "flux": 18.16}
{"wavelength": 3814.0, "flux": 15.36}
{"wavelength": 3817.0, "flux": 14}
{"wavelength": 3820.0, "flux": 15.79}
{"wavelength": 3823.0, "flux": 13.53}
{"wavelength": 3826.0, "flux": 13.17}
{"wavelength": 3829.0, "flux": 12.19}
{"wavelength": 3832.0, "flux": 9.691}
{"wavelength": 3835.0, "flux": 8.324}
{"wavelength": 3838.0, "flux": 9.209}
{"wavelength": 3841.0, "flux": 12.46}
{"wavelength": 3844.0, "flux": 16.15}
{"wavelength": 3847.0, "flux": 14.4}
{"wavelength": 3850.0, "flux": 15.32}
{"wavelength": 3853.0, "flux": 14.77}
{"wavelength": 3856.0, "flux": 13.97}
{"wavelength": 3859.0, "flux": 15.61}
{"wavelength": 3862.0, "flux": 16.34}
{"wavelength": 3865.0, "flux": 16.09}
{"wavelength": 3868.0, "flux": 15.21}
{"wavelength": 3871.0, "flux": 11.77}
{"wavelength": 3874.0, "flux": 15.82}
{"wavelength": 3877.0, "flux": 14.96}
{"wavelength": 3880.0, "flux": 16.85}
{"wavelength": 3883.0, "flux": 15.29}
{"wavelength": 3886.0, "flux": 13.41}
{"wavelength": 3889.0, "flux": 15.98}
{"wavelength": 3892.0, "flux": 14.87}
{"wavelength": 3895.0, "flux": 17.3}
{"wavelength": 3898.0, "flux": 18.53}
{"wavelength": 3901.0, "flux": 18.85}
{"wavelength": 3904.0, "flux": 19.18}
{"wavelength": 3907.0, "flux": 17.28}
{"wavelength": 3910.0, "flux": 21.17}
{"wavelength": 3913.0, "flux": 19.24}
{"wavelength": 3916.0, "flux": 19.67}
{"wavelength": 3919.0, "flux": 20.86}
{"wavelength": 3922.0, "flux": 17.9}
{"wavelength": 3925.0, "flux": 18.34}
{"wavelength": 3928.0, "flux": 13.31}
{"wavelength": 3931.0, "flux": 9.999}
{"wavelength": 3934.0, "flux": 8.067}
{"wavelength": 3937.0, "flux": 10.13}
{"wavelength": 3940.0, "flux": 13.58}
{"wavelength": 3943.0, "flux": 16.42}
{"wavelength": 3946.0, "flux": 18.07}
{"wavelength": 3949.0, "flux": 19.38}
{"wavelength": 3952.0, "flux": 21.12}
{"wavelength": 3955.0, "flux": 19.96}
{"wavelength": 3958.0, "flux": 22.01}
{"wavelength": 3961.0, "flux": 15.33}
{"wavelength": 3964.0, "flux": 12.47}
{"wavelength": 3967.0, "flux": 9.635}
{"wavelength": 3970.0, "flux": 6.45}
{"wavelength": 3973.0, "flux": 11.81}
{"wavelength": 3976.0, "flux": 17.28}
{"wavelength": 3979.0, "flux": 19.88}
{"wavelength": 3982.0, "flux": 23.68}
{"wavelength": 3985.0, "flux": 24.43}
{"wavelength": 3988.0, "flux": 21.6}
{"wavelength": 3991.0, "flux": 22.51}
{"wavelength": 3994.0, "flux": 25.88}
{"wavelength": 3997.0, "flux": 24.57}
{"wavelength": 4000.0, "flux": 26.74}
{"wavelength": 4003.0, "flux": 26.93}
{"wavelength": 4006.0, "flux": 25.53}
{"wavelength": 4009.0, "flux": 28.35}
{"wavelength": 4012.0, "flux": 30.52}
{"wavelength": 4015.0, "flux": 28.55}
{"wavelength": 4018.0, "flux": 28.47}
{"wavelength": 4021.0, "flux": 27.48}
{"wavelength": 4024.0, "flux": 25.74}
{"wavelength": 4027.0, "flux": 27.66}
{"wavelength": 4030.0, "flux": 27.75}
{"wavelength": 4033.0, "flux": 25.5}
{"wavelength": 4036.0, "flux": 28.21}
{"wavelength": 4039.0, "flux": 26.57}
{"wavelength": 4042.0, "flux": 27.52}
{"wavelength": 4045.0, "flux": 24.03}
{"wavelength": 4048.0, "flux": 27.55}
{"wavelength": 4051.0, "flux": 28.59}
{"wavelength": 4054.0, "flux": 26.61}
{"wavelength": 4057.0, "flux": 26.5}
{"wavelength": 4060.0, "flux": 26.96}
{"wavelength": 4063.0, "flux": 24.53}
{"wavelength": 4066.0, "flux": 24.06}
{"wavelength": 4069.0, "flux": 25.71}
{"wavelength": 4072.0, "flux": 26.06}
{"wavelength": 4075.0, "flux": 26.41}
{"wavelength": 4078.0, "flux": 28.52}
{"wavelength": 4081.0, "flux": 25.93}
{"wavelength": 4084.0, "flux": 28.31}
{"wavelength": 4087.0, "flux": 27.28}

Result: 1.86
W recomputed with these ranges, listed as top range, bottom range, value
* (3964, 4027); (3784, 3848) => 1.72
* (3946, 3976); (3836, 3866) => 1.15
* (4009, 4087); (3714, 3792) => 2.06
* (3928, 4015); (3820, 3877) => 1.49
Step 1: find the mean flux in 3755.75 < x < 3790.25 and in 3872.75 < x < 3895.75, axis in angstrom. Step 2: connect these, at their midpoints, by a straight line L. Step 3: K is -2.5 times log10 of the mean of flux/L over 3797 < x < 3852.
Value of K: 0.14 mag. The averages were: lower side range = 16.8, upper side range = 15.5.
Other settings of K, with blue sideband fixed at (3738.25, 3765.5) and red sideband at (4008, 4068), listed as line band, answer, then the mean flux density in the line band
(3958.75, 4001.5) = 0.29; 18.8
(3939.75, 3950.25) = 0.30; 17.2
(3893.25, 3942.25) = 0.28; 16.5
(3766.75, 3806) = -0.09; 16.7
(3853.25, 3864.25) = 0.22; 15.3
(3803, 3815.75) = -0.10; 18.2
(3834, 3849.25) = 0.41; 12.4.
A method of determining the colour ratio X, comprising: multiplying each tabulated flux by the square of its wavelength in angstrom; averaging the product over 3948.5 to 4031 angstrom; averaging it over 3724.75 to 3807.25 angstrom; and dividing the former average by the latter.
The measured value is 1.6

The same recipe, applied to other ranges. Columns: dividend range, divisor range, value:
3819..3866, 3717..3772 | 1.01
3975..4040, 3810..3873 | 2.02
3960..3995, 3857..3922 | 1.08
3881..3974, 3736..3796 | 1.13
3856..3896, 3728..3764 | 1.20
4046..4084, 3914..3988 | 1.71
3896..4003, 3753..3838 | 1.27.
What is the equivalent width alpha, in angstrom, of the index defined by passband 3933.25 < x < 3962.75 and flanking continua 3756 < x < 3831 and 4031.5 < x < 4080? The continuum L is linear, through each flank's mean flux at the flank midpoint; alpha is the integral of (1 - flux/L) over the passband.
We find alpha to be 7.47 angstrom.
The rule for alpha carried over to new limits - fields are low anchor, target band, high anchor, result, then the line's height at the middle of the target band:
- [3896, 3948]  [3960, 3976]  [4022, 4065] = 6.9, 20.4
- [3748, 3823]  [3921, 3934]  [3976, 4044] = 4.8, 22.3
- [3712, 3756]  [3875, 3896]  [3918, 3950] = -1.1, 14.7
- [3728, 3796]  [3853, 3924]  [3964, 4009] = 5.5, 18.1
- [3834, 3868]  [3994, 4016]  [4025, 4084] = -3.4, 23.5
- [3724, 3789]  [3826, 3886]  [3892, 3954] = 8.6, 16.2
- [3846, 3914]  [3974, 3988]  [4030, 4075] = 0.7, 22.1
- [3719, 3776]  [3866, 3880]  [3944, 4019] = 2.5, 17.9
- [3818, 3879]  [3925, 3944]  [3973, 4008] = 7.0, 19.4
